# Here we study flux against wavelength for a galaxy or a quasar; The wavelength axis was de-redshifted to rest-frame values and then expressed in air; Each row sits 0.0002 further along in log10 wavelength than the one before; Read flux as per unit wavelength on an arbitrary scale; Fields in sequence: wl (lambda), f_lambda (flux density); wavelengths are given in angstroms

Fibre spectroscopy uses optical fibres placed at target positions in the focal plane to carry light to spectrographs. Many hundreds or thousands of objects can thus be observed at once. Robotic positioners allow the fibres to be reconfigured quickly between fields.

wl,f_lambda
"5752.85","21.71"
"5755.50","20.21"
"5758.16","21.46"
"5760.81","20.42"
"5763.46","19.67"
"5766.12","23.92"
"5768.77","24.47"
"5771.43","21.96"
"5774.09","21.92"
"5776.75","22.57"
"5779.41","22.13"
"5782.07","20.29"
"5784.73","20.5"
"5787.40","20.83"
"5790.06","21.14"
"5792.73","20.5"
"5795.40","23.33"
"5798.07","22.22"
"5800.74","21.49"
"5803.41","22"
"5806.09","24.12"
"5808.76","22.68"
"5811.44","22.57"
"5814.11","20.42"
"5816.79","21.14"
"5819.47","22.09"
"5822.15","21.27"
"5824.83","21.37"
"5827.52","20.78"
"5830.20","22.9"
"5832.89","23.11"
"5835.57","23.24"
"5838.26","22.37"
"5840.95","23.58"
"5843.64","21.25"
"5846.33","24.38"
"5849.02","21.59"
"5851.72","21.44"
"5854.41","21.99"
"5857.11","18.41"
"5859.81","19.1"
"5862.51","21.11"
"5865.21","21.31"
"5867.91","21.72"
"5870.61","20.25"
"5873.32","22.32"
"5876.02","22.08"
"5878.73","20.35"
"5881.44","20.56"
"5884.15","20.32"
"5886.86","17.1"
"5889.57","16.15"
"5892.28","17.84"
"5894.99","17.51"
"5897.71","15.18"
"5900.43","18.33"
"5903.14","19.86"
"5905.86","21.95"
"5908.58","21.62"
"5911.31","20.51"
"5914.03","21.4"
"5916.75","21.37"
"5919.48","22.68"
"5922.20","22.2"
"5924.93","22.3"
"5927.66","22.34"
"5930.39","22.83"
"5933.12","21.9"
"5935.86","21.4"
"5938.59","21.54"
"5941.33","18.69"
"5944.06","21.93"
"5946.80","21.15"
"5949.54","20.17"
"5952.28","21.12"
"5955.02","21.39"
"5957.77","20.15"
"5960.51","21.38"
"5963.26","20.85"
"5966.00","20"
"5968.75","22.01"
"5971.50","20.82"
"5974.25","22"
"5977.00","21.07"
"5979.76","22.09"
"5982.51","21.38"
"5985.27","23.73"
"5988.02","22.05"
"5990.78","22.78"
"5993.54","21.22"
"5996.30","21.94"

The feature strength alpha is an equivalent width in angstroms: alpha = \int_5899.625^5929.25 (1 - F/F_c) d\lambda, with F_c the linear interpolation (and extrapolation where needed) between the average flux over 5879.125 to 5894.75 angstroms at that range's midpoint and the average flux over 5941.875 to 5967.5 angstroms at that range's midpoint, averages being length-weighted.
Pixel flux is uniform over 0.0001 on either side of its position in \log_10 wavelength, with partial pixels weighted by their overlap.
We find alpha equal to -3.0 angstroms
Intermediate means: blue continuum 18.5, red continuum 20.8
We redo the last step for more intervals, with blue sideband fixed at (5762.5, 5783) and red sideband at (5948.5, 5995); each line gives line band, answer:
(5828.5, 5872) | 0.35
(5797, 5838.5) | -0.15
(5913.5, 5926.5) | -0.24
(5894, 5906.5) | 1.90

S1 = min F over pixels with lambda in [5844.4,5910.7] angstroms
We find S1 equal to 15.18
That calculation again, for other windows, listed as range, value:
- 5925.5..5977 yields 18.69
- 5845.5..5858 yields 18.41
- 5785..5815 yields 20.42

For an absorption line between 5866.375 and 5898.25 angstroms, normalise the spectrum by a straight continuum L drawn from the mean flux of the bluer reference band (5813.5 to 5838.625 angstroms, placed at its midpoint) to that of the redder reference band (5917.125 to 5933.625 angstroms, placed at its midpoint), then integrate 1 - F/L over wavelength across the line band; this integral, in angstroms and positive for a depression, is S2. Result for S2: 4.0 angstroms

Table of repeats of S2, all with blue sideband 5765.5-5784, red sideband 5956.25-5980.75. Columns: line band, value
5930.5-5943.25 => 0.1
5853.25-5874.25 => 1.0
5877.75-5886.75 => 0.7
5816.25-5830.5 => 0.3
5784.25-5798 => 0.5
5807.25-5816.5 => 0.1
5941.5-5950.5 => 0.2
